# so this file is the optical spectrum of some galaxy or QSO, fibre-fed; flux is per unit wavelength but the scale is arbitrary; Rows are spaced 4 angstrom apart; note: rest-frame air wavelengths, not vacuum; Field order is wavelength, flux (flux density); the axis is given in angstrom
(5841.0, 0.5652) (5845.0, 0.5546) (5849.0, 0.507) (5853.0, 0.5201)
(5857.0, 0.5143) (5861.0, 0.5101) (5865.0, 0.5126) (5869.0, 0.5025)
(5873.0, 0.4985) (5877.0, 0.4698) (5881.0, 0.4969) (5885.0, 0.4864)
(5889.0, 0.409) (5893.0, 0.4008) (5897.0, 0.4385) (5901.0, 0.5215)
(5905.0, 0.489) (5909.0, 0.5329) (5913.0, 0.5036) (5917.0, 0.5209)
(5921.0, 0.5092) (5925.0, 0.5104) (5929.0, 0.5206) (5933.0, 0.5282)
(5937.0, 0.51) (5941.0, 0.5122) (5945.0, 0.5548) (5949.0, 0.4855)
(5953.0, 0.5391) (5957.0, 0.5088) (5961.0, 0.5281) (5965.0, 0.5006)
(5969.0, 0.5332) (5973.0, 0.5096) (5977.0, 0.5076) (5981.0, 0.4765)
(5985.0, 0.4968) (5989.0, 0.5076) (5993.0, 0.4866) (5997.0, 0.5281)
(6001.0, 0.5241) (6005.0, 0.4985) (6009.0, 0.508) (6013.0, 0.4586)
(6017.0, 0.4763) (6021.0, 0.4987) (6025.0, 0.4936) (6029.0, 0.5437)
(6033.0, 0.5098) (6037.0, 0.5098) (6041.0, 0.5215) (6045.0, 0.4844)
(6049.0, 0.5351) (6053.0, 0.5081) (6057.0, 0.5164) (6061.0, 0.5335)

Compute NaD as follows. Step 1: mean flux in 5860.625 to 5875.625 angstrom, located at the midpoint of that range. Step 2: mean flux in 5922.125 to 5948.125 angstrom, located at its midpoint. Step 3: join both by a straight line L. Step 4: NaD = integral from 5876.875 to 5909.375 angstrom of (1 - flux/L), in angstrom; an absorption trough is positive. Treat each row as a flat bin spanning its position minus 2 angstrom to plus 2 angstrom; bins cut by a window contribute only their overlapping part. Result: 2.6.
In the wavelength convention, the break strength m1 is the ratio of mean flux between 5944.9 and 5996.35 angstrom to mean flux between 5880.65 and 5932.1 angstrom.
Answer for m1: 1.0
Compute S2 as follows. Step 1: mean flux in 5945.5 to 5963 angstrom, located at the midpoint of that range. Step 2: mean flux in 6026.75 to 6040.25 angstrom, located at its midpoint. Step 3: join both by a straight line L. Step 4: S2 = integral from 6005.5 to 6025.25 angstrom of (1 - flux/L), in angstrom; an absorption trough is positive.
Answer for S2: 1.2 angstrom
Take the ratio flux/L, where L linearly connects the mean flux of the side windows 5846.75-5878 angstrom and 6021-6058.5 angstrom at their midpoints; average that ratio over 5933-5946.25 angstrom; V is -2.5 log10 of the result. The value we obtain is -0.03 mag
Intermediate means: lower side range 0.506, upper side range 0.513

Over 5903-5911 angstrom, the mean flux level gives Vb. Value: 0.511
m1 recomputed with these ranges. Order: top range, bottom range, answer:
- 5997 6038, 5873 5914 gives 1.06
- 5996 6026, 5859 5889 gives 1.01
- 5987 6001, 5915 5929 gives 0.99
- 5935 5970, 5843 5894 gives 1.05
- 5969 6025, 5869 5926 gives 1.03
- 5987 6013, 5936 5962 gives 0.97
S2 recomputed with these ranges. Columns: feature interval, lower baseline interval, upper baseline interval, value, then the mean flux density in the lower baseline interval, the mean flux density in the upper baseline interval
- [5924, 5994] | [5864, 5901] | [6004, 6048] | -3.7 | 0.47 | 0.501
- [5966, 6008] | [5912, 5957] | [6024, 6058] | 0.7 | 0.518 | 0.514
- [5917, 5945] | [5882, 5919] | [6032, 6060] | -1.9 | 0.479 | 0.513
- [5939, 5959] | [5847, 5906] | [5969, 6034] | -1.0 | 0.485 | 0.502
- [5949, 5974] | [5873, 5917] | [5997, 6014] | -1.2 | 0.478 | 0.503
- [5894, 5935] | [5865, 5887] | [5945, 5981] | -0.2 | 0.493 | 0.514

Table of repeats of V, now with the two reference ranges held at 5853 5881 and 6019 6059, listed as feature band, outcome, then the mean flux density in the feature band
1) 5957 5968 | -0.02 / 0.515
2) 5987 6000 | 0.00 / 0.509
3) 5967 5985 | 0.01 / 0.506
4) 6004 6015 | 0.05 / 0.487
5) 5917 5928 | -0.02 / 0.513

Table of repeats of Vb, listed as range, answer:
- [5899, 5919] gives 0.514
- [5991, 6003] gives 0.513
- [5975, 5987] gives 0.494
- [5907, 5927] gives 0.515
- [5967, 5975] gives 0.521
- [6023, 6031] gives 0.519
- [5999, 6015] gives 0.497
